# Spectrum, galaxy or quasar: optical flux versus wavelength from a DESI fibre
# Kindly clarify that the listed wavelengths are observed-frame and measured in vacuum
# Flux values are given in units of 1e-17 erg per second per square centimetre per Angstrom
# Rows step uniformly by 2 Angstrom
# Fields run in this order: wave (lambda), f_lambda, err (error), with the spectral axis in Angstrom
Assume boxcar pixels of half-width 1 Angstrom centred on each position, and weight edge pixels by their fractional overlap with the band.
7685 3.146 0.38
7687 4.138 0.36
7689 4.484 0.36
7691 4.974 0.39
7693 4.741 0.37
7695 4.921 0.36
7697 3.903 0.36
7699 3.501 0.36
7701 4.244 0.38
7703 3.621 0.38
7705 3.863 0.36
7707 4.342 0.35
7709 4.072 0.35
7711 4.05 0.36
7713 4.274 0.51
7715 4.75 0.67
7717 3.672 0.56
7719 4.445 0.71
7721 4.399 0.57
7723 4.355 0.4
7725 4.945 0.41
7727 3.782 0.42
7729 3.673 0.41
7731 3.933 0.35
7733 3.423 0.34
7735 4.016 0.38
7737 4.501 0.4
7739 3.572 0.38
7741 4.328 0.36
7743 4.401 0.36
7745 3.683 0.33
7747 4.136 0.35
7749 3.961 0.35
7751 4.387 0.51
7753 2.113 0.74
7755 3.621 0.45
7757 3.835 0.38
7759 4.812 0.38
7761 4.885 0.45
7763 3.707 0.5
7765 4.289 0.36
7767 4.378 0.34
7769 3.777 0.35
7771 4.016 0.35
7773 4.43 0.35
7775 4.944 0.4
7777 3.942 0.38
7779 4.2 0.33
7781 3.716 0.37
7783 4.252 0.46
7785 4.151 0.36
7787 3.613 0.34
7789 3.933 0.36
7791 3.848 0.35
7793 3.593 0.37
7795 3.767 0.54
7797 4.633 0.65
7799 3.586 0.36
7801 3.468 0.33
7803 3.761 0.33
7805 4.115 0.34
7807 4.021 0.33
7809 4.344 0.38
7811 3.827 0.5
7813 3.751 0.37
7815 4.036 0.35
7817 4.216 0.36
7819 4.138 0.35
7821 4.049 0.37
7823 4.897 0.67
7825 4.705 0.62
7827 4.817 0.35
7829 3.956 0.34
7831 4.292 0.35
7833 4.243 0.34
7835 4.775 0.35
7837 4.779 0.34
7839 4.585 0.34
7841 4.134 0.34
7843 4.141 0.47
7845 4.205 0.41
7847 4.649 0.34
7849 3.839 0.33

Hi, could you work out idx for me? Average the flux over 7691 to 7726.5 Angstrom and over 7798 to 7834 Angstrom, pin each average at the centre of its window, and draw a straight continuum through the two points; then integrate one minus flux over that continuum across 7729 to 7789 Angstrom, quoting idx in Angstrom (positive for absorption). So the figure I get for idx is 2.37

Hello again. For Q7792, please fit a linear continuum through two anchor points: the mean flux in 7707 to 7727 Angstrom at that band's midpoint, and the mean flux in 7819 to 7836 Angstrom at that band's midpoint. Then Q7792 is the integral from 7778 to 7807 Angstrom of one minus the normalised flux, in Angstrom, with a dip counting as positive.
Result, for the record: 3.26 Angstrom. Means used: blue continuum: 4.3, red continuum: 4.45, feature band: 3.91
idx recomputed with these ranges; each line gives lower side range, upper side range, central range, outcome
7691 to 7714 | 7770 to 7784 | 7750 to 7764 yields 1.0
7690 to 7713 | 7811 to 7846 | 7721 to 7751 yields 1.2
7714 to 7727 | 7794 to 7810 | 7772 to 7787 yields -0.4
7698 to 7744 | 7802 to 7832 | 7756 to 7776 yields -0.8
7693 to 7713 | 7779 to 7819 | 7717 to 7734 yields -0.1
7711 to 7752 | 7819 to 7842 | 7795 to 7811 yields 1.5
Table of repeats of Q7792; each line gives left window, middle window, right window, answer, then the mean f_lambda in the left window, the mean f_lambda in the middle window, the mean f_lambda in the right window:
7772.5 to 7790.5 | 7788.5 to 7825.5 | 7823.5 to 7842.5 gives 2.31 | 4.12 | 4.03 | 4.48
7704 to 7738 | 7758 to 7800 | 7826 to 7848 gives 1.59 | 4.15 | 4.12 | 4.42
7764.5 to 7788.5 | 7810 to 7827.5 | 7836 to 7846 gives 0.14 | 4.13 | 4.26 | 4.37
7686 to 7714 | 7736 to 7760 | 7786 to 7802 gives 0.39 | 4.22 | 3.95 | 3.81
